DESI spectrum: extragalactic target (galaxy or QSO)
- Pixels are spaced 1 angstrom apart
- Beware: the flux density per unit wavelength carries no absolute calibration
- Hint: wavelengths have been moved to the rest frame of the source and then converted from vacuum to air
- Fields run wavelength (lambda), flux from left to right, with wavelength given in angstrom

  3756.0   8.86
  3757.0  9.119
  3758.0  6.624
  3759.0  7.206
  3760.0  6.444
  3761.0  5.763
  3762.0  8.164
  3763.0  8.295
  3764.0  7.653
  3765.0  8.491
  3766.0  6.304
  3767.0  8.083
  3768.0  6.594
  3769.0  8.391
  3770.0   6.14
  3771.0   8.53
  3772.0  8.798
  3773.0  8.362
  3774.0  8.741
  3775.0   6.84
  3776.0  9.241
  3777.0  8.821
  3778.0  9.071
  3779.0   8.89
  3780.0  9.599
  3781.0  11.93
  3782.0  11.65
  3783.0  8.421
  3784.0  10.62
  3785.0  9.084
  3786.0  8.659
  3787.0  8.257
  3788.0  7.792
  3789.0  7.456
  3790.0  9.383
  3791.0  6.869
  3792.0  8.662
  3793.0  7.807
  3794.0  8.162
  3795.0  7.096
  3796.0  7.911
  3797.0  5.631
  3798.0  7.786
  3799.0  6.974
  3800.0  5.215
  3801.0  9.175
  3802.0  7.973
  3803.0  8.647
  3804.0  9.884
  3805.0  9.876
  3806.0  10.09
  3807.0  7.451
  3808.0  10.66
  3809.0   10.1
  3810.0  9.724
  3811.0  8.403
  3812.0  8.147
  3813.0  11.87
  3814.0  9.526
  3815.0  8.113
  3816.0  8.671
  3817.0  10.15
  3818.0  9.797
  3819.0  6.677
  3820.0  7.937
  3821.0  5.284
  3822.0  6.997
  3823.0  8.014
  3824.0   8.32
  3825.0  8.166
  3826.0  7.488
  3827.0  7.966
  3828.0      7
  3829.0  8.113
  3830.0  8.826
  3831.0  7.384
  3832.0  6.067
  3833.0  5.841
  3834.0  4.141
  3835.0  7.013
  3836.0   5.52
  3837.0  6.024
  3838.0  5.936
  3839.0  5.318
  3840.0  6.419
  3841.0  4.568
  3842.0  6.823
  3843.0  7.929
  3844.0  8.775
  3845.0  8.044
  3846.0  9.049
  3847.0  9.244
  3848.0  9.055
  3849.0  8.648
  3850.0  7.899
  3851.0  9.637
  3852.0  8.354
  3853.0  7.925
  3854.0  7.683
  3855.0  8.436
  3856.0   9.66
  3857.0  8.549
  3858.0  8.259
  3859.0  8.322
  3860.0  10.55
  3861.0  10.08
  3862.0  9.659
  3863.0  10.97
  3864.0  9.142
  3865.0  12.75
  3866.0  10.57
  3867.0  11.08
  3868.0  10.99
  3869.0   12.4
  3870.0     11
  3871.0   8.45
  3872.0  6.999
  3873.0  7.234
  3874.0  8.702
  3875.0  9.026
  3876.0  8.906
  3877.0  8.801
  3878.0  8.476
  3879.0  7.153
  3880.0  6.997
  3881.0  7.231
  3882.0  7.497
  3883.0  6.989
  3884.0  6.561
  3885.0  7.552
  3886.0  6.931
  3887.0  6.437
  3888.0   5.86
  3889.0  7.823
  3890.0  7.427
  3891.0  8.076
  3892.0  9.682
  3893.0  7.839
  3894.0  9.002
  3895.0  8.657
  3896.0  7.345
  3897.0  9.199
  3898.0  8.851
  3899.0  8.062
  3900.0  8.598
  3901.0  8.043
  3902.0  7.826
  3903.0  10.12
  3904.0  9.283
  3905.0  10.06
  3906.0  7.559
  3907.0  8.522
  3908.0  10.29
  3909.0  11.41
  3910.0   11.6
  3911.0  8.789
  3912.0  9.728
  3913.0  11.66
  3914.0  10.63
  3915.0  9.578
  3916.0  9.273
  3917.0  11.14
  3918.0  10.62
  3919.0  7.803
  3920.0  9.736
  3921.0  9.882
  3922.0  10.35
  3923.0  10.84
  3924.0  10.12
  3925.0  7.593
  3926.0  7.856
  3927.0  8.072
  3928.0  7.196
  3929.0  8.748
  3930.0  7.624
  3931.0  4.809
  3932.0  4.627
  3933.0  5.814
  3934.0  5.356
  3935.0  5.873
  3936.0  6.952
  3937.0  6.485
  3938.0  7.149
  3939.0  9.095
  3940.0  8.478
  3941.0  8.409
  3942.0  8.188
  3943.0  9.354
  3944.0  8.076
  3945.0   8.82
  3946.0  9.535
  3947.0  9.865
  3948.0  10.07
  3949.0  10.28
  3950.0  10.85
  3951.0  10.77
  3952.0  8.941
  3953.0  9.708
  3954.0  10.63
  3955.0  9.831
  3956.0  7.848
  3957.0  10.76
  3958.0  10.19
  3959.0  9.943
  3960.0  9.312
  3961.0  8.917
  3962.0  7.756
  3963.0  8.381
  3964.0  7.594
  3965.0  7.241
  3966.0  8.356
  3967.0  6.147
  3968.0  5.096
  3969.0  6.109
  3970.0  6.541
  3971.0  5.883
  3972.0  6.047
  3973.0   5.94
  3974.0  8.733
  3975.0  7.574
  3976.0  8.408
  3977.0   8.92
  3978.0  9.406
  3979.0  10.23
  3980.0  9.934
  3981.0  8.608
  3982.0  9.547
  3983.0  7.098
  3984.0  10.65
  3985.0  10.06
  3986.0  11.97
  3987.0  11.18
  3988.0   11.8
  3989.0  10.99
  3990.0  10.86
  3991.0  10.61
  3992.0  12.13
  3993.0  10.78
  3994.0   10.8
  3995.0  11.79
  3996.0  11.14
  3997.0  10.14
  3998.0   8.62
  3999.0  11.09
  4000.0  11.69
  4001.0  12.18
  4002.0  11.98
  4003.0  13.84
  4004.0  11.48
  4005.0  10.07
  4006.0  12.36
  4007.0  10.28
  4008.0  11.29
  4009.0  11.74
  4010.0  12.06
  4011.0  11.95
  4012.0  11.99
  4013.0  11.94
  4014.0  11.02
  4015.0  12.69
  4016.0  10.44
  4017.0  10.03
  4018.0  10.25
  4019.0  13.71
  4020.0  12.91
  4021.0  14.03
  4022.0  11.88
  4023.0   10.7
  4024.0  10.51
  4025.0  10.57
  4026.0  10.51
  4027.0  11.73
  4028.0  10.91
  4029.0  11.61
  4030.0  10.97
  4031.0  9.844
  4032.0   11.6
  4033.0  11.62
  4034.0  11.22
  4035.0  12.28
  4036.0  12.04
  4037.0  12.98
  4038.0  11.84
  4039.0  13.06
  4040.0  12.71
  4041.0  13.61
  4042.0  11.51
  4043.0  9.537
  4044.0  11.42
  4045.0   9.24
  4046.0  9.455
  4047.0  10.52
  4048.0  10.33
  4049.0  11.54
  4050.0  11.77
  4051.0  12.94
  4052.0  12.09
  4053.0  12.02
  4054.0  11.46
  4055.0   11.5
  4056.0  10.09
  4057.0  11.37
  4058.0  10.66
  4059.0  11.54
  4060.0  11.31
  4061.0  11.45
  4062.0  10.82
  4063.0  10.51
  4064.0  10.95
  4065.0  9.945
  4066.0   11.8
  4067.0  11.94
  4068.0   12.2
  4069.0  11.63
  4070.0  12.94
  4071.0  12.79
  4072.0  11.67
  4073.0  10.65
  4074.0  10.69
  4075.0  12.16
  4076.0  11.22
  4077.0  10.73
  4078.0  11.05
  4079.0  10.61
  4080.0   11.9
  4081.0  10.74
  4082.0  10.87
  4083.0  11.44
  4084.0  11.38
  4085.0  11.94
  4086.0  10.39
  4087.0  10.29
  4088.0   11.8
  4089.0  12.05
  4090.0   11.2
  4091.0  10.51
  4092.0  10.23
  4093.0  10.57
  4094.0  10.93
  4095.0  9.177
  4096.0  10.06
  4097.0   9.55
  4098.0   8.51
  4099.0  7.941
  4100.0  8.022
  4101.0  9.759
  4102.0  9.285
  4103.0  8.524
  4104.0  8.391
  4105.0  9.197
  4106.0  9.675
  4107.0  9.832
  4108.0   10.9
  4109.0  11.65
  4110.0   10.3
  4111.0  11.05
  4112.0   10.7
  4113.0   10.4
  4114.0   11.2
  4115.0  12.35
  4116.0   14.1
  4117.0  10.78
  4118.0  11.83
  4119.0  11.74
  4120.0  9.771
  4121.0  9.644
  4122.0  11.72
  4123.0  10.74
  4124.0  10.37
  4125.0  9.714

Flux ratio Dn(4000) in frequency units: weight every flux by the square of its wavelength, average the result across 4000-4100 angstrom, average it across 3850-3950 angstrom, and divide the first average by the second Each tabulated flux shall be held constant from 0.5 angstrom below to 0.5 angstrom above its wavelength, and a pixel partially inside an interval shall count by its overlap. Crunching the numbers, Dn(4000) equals 1.4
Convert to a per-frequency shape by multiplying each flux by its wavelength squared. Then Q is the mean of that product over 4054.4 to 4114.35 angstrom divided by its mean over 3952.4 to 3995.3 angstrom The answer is 1.25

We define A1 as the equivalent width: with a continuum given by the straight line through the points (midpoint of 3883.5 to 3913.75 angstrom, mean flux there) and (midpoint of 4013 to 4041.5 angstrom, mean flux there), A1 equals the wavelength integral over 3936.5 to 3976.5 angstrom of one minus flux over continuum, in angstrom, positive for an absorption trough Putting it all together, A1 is 6.2 angstrom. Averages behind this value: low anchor 8.64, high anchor 11.7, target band 8.43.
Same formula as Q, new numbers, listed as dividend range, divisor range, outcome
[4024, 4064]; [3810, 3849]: 1.65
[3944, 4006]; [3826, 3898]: 1.24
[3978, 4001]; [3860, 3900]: 1.29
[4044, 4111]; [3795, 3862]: 1.52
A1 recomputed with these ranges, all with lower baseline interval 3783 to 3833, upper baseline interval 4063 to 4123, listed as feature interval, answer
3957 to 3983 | 4.3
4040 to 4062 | -1.8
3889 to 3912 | 0.4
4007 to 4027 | -2.9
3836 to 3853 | 2.0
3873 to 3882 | 0.8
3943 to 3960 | -0.4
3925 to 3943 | 4.2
